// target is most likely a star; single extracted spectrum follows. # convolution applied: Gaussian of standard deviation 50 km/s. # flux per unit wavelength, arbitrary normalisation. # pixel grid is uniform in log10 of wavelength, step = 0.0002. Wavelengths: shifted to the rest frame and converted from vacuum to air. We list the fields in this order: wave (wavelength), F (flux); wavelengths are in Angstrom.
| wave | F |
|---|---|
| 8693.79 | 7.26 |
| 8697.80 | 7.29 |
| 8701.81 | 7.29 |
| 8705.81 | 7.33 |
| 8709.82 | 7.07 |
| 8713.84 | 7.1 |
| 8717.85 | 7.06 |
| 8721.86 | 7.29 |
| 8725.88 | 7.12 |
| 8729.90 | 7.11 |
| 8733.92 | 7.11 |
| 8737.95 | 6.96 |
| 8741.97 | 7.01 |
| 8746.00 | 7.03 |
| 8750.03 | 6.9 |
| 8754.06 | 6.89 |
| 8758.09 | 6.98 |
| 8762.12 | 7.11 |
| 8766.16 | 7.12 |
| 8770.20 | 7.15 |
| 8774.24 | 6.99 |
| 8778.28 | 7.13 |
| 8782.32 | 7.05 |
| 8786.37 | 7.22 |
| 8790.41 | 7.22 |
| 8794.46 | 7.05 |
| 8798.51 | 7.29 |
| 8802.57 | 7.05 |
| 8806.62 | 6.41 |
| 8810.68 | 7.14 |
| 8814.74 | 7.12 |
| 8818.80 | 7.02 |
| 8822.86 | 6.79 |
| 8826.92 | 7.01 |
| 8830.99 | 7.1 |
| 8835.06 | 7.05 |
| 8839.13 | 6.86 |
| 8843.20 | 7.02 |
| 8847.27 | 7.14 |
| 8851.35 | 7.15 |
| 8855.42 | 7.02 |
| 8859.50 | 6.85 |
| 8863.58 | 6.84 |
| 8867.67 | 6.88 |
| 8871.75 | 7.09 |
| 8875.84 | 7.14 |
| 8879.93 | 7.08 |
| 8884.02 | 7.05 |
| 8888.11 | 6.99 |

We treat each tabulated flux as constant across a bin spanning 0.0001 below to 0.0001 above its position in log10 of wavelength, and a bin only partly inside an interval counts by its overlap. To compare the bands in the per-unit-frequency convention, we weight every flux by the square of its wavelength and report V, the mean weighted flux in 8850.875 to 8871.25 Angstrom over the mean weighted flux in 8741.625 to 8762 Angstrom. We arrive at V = 1.02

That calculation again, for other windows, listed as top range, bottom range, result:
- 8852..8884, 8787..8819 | 1.01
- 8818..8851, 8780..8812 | 1.00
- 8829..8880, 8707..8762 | 1.02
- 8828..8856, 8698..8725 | 1.01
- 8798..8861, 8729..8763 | 1.02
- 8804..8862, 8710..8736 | 1.00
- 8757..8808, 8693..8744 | 1.00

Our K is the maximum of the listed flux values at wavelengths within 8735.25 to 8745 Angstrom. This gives 7.01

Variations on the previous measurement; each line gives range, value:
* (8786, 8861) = 7.29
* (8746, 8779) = 7.15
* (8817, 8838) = 7.1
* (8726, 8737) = 7.11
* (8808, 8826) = 7.14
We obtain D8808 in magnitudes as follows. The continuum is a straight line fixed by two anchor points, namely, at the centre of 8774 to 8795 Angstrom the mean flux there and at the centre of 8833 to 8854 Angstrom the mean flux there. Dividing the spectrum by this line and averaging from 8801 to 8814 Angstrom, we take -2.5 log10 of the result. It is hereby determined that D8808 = 0.03 mag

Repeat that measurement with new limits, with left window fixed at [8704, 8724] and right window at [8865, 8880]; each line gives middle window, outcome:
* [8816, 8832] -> 0.014 mag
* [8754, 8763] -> 0.019 mag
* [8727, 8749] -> 0.017 mag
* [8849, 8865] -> 0.011 mag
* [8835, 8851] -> 0.004 mag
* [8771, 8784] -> 0.007 mag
